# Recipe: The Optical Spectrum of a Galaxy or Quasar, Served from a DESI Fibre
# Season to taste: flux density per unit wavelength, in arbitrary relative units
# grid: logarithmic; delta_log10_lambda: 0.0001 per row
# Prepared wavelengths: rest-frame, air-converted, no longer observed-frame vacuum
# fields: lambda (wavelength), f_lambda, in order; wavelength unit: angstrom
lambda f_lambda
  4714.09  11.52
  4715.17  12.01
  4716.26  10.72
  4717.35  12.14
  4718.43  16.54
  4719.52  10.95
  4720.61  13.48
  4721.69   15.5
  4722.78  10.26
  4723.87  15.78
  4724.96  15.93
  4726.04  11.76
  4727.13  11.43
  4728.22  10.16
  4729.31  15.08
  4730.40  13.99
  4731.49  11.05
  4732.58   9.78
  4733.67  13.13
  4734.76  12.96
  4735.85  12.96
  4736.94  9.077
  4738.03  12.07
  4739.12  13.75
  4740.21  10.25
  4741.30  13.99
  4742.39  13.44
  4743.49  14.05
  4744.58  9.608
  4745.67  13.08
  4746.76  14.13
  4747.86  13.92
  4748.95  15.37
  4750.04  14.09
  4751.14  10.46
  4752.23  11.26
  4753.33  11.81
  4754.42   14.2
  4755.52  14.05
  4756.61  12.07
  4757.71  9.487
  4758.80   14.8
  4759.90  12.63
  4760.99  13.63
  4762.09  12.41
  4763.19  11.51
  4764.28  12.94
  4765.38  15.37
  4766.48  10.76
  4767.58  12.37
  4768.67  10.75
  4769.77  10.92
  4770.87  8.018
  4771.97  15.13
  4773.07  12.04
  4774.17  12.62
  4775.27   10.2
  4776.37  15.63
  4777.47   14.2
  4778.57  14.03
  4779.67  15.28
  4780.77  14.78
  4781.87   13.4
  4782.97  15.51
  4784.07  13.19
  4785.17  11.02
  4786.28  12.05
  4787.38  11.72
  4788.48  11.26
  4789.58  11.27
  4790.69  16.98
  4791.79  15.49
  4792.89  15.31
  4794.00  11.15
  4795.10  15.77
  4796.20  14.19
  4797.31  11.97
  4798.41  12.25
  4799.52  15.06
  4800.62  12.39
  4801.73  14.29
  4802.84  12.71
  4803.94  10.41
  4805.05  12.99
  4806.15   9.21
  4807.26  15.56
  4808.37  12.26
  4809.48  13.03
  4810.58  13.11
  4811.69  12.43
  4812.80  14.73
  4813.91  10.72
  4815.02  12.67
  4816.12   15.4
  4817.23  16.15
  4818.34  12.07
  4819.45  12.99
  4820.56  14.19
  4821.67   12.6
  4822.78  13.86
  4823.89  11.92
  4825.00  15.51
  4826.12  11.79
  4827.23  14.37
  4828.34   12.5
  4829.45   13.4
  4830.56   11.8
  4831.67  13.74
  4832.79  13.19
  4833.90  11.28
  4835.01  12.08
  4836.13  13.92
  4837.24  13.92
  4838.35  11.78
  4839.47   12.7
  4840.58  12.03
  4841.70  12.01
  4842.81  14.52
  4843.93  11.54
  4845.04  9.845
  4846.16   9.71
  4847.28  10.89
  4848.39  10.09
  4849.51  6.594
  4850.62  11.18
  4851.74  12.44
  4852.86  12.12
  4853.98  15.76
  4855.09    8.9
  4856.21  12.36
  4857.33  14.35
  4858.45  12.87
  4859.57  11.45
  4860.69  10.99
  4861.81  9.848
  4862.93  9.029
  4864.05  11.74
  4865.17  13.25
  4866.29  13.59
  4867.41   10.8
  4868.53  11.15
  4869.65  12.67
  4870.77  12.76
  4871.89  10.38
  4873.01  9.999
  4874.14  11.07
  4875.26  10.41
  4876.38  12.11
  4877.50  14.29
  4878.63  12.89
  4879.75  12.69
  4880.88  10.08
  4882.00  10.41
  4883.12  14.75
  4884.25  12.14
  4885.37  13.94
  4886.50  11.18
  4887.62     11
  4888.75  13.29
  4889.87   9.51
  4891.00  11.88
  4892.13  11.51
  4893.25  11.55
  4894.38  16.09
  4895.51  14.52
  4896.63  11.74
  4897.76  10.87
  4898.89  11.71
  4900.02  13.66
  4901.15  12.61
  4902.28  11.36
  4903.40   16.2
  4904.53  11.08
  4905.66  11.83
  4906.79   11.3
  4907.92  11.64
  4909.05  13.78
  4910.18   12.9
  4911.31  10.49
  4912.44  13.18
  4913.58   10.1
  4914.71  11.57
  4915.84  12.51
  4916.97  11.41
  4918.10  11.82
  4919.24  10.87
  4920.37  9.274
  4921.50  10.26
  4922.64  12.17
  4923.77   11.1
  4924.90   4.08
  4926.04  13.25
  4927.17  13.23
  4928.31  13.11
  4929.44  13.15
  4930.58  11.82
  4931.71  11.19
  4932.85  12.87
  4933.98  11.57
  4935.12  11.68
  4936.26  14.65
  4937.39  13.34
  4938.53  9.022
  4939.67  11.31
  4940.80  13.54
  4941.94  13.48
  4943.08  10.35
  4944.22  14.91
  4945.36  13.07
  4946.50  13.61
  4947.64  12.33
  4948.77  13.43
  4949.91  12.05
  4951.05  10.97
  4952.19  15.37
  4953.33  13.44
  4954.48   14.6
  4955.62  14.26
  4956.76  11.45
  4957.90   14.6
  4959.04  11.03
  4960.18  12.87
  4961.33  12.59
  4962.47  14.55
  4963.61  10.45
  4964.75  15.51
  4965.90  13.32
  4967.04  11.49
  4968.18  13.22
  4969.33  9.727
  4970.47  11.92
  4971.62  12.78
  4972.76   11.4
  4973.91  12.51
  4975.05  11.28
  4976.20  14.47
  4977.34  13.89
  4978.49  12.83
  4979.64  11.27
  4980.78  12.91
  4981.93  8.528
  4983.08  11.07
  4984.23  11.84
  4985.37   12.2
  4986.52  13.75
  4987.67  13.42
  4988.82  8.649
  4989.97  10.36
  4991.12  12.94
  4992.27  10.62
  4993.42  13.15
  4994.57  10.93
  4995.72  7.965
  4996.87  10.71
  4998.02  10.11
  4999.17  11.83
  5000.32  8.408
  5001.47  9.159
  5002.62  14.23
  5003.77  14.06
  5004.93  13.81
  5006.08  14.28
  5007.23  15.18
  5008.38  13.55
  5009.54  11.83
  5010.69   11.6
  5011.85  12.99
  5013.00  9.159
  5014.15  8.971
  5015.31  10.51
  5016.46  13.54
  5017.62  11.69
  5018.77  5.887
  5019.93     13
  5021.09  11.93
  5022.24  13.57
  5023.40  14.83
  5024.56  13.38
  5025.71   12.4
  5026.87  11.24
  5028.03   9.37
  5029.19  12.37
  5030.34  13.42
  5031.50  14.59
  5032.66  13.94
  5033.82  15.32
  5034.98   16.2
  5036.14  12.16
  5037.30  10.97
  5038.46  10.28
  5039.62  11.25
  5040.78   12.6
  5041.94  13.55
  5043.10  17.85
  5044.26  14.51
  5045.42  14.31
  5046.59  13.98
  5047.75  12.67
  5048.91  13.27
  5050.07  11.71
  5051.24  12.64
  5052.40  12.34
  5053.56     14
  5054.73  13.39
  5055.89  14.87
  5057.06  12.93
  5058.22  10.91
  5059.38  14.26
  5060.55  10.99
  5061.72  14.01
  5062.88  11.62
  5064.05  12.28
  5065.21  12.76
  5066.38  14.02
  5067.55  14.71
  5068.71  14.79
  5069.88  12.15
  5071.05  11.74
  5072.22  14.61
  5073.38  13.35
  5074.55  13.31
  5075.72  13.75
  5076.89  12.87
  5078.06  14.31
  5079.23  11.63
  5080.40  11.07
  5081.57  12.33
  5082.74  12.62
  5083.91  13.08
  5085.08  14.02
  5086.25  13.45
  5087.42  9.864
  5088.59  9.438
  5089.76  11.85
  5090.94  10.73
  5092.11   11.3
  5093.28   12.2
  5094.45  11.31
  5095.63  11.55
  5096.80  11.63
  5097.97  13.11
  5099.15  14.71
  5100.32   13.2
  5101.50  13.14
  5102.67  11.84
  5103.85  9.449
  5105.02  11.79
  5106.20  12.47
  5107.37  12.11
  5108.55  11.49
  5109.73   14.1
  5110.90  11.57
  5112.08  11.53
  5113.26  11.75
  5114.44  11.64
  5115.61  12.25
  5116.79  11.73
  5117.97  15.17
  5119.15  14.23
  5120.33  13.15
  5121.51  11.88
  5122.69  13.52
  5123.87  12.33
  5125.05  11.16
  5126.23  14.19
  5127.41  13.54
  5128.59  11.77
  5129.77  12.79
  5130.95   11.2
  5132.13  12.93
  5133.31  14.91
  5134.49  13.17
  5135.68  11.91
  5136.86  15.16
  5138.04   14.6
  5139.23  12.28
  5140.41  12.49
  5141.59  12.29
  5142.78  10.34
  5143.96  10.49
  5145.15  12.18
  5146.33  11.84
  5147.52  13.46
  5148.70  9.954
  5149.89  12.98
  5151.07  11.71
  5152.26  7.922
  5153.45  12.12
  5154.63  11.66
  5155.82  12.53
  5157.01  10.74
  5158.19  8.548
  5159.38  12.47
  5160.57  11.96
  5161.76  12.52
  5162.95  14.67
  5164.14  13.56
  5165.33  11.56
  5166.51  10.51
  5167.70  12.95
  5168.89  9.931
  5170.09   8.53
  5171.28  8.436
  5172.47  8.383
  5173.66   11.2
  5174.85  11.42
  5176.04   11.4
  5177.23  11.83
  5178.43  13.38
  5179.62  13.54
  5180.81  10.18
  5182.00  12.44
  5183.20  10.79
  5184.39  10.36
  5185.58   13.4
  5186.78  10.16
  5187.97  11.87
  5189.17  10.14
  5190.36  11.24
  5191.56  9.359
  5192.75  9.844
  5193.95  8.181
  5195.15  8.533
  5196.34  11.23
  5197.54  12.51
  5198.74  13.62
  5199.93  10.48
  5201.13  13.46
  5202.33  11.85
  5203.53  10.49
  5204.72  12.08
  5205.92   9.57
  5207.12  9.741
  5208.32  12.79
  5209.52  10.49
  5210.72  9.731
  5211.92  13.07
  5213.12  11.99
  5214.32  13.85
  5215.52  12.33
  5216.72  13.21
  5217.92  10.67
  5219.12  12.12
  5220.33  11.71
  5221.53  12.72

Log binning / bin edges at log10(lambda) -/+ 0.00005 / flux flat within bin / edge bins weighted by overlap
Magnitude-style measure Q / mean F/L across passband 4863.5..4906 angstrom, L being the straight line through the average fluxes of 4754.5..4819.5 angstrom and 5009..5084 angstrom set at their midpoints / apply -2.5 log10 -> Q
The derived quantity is 0.06 mag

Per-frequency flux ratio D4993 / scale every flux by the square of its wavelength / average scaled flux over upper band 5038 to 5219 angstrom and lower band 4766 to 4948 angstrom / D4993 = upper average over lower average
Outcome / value 1.10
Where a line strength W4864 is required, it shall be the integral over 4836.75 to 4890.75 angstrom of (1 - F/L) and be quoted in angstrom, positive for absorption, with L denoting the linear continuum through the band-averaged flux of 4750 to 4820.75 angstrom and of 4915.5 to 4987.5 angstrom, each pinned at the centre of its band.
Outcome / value 3.8 angstrom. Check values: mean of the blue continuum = 12.9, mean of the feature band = 11.7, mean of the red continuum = 12.3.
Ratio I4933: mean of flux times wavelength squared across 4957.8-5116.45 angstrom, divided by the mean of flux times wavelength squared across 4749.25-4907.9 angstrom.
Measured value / 1.08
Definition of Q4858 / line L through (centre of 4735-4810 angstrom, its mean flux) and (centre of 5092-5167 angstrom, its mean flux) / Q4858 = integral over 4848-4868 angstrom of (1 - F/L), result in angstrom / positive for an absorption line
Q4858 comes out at 1.8 angstrom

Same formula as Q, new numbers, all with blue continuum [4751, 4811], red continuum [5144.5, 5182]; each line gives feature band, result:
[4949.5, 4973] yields -0.050 mag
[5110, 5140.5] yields -0.111 mag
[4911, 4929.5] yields 0.103 mag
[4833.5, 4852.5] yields 0.096 mag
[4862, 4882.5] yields 0.083 mag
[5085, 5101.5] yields -0.028 mag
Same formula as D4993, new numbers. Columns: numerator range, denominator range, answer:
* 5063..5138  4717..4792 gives 1.13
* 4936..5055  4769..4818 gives 1.03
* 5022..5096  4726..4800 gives 1.13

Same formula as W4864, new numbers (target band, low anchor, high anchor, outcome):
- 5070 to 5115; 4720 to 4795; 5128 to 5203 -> -1.72 angstrom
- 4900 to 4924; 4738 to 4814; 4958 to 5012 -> 1.04 angstrom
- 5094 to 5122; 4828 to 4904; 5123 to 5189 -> -1.21 angstrom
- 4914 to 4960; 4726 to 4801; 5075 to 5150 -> 1.45 angstrom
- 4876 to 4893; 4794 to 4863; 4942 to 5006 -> 0.43 angstrom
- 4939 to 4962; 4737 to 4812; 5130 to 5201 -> -1.27 angstrom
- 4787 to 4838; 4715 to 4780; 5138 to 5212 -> -2.85 angstrom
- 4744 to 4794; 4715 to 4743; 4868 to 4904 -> -1.47 angstrom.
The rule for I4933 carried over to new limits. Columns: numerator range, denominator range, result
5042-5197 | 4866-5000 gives 1.09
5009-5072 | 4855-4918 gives 1.13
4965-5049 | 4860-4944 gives 1.07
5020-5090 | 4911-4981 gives 1.10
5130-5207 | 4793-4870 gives 1.06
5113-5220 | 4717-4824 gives 1.07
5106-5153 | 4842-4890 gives 1.18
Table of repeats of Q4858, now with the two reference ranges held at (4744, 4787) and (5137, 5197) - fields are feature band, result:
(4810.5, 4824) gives -0.8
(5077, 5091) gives -0.6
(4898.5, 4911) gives -0.3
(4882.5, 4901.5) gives -0.2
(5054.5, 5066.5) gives -1.2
